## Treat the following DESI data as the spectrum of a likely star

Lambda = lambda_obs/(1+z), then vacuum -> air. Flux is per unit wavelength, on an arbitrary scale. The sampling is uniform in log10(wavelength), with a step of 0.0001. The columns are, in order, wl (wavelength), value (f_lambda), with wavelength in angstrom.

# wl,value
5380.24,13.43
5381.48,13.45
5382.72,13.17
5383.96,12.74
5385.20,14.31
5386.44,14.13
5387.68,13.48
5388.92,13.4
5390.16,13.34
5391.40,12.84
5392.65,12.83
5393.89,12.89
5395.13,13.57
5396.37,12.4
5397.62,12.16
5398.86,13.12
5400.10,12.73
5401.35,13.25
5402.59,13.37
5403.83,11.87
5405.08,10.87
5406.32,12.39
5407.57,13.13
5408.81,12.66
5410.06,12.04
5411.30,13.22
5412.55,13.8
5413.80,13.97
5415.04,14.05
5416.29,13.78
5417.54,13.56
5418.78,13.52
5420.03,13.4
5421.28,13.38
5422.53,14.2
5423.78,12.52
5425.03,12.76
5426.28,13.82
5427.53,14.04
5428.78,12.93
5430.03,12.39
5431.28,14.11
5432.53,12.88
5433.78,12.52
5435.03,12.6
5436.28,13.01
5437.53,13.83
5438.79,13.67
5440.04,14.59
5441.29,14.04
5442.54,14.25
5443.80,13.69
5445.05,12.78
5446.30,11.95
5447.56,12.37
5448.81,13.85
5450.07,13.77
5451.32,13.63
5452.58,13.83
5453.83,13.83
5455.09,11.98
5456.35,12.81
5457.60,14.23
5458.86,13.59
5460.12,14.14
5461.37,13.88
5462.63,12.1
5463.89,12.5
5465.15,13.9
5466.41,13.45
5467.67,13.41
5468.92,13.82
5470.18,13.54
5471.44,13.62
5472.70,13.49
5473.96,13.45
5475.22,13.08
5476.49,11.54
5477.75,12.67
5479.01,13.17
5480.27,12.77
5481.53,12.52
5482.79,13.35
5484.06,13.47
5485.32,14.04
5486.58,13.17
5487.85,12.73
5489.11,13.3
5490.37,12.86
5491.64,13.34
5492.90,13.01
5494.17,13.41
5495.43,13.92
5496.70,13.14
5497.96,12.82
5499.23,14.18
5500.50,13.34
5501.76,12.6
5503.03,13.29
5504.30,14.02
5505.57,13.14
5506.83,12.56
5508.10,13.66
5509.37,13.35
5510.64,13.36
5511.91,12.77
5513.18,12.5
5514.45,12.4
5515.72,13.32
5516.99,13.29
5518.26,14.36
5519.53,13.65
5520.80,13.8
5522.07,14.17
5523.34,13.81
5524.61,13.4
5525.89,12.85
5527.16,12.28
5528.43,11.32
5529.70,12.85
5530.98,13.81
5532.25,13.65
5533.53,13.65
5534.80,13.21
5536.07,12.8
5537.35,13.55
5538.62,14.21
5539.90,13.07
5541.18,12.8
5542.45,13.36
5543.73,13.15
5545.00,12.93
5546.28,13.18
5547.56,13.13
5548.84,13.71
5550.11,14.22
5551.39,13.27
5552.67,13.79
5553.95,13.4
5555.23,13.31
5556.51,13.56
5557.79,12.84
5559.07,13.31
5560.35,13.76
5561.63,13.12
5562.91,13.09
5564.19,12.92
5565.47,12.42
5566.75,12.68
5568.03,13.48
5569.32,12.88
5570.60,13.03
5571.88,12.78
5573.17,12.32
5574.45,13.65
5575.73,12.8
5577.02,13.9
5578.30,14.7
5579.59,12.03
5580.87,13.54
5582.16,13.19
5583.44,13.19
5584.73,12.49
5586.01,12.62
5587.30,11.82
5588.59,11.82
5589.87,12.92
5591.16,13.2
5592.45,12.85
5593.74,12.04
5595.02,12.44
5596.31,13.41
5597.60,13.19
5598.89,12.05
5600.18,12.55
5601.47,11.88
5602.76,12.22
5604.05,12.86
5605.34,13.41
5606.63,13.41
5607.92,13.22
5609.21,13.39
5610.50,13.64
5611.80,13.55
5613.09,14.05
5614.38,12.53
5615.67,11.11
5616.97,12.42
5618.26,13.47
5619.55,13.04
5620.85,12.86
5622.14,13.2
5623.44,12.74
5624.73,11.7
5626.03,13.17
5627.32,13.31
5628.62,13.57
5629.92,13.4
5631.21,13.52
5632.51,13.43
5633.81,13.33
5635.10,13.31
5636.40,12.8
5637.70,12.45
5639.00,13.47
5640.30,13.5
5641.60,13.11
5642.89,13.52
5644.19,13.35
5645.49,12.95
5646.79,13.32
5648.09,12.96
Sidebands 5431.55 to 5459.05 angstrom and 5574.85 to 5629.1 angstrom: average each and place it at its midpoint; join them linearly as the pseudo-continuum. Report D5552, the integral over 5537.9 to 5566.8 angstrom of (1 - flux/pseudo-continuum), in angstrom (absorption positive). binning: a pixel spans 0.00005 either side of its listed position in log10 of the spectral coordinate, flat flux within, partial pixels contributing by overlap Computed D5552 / -0.5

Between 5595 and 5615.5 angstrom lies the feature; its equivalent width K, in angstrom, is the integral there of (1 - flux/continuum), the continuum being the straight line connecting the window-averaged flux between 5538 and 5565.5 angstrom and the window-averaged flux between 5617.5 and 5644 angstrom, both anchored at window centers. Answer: 0.4 angstrom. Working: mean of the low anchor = 13.3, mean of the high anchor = 13.1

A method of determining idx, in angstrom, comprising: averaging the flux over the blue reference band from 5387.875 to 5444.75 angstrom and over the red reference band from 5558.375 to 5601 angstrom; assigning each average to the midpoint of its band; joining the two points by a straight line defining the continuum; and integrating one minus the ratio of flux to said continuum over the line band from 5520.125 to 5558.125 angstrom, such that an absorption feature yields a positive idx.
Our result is -1.0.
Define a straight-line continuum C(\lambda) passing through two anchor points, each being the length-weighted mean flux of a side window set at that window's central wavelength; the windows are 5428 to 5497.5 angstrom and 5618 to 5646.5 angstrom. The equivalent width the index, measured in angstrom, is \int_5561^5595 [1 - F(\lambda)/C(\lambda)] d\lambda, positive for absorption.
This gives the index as 0.8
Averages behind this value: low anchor 13.3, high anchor 13.1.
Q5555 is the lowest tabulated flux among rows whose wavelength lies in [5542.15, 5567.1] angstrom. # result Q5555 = 12.42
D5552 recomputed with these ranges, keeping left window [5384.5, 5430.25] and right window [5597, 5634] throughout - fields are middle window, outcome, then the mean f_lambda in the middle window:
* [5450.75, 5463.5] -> -0.3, 13.4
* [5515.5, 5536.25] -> -0.4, 13.3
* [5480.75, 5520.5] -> -0.6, 13.3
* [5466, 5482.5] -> 0.0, 13.1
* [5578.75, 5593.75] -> 0.3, 12.7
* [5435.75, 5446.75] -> -0.4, 13.6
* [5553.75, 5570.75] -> -0.1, 13.1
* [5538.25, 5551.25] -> -0.3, 13.4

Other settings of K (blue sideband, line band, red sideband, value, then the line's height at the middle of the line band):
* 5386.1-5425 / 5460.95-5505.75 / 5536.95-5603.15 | -0.6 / 13.1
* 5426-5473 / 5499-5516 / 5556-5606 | 0.0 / 13.2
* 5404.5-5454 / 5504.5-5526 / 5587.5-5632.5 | -0.4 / 13.1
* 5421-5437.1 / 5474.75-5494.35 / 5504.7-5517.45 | 0.1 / 13.1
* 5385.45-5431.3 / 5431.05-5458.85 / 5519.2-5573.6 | -0.5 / 13.2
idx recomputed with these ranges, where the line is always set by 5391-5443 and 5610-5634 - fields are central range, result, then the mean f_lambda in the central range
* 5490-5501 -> -0.19 angstrom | 13.3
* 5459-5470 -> -0.23 angstrom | 13.4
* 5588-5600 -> 0.37 angstrom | 12.7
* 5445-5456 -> 0.02 angstrom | 13.1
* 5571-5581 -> -0.10 angstrom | 13.2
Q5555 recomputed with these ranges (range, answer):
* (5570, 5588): 11.82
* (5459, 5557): 11.32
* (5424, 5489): 11.54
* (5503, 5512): 12.56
